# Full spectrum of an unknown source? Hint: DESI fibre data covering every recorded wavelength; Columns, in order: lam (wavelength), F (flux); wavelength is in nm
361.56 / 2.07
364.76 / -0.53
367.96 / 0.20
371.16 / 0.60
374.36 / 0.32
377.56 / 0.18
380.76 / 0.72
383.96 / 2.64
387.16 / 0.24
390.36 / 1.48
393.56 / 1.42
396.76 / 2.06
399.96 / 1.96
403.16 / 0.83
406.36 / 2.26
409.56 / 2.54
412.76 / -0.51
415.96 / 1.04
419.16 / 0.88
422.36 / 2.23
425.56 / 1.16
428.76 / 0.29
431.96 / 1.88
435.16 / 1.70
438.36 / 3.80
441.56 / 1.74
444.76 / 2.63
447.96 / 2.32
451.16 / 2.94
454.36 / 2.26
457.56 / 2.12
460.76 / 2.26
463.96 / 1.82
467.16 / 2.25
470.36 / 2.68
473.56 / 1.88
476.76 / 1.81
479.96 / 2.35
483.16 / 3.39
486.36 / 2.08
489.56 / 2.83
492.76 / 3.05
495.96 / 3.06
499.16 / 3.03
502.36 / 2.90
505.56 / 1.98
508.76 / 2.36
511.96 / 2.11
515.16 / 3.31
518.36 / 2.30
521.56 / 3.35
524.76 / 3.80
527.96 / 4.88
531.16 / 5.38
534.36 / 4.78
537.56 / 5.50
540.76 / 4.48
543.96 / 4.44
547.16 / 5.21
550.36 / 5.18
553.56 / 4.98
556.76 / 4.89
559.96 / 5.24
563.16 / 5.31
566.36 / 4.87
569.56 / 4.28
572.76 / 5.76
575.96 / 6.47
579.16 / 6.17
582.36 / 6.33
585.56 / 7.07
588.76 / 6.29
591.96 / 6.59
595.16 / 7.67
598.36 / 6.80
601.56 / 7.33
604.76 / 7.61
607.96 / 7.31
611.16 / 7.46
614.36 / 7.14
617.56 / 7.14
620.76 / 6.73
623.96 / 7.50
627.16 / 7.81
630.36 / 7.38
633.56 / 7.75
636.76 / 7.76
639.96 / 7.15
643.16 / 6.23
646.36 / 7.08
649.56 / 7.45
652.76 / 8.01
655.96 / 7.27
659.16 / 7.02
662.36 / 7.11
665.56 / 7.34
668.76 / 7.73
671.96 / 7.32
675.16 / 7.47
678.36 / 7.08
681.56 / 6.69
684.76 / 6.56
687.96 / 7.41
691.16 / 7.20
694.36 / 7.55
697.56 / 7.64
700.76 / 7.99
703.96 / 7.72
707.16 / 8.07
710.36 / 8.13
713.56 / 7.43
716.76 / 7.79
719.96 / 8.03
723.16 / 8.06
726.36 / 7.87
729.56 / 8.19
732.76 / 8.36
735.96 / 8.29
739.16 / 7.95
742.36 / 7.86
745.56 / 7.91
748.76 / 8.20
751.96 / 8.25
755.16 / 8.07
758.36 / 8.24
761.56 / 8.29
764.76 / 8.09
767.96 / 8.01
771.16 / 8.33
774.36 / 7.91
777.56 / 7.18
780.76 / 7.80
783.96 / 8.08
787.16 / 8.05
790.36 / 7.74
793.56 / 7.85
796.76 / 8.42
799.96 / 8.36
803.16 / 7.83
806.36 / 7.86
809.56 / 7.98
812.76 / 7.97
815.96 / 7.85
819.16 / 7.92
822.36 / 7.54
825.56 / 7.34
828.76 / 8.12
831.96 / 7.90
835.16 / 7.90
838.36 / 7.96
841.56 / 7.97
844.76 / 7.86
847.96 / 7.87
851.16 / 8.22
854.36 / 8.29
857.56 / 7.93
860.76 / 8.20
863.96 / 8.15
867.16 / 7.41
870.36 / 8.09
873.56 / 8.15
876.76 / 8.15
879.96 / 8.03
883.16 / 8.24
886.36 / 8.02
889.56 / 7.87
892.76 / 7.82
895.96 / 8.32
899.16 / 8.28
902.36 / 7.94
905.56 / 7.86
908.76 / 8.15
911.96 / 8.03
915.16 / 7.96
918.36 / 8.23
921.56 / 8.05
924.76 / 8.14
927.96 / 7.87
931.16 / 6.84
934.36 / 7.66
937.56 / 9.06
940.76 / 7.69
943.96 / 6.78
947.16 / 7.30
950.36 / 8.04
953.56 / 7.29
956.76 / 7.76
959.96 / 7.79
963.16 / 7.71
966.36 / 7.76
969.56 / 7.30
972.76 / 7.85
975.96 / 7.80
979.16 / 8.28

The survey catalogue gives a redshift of 0.32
